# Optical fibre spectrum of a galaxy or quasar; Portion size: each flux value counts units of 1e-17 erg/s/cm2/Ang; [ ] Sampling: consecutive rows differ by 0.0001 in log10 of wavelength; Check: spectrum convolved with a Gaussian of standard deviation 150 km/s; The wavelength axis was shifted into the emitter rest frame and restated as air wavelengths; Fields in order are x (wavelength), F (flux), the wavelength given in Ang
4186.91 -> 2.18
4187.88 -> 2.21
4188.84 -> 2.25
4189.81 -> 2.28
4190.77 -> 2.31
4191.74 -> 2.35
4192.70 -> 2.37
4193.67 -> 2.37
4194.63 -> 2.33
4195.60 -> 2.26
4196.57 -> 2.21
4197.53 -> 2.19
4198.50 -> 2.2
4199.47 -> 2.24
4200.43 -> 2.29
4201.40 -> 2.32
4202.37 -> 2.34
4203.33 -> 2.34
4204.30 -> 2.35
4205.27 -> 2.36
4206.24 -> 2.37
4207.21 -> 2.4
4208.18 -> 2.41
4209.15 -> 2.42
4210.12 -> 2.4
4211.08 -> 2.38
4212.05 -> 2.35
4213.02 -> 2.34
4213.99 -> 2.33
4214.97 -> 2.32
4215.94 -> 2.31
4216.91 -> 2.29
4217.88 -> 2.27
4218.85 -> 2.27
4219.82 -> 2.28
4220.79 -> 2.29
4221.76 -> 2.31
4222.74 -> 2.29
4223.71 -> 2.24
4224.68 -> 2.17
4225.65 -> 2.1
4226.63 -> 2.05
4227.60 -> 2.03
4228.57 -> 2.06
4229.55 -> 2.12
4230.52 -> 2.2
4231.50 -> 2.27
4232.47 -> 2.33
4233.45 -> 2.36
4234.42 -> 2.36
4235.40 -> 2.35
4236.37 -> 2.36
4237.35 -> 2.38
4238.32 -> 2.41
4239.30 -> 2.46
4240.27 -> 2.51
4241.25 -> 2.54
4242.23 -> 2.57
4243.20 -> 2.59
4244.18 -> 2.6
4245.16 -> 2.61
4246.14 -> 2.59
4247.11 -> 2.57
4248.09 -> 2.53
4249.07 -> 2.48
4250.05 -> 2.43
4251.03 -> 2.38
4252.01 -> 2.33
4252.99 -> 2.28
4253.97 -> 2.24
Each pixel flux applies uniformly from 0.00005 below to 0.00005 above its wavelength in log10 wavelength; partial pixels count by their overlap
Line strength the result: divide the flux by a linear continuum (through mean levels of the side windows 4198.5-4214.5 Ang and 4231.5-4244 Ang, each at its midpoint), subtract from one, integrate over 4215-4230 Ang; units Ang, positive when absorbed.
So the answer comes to 1.1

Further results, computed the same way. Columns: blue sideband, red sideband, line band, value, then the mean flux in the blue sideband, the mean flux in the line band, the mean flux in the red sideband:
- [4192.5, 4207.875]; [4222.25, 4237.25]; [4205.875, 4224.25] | -0.5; 2.31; 2.33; 2.22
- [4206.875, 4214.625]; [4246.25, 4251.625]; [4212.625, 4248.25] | 1.3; 2.38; 2.34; 2.48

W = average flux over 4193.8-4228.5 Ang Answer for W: 2.29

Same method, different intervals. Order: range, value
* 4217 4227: 2.23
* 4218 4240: 2.26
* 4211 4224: 2.3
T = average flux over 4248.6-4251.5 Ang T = 2.43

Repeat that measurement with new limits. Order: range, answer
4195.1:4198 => 2.22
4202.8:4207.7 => 2.36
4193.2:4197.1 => 2.29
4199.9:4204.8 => 2.33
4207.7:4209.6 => 2.41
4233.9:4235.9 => 2.36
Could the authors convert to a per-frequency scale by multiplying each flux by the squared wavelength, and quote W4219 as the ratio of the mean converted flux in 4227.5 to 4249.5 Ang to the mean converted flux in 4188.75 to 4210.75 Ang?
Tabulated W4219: 1.1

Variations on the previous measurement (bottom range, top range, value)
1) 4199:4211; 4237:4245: 1.09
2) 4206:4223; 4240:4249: 1.11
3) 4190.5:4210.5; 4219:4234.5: 0.96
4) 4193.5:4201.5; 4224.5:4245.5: 1.05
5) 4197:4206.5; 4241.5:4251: 1.13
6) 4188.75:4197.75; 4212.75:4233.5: 0.99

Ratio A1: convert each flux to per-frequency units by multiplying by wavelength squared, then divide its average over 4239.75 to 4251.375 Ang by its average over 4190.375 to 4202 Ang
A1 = 1.1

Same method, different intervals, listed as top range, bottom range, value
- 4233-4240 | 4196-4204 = 1.07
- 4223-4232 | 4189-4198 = 0.95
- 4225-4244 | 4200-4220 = 1.00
